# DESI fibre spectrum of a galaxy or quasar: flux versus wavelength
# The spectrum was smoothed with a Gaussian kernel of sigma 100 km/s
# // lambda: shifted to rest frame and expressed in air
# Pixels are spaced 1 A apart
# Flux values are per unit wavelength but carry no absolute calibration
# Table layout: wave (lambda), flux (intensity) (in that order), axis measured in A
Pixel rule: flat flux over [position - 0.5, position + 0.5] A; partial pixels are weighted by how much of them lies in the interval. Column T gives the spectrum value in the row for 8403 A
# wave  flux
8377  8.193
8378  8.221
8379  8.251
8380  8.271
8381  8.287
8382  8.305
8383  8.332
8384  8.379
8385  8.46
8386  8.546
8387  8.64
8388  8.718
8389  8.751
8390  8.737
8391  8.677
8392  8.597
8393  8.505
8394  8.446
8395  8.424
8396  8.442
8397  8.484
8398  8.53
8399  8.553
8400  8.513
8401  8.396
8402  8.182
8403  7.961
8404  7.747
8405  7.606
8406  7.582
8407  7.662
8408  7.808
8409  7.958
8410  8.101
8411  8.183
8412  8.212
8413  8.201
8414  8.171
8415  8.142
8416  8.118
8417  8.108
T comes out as 7.961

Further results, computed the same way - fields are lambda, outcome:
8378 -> 8.221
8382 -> 8.305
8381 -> 8.287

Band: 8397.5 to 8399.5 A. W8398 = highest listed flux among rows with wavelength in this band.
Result 8.553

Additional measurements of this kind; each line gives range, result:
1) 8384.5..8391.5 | 8.751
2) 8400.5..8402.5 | 8.396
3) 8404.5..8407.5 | 7.662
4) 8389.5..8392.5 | 8.737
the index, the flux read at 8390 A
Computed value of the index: 8.737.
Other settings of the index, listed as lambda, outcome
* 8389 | 8.751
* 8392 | 8.597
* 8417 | 8.108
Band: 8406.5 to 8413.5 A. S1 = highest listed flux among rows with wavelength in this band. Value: 8.212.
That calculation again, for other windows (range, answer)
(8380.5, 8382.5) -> 8.305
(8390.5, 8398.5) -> 8.677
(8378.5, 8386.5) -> 8.546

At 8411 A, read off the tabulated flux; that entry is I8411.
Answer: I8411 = 8.183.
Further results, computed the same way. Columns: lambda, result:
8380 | 8.271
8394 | 8.446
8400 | 8.513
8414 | 8.171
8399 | 8.553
